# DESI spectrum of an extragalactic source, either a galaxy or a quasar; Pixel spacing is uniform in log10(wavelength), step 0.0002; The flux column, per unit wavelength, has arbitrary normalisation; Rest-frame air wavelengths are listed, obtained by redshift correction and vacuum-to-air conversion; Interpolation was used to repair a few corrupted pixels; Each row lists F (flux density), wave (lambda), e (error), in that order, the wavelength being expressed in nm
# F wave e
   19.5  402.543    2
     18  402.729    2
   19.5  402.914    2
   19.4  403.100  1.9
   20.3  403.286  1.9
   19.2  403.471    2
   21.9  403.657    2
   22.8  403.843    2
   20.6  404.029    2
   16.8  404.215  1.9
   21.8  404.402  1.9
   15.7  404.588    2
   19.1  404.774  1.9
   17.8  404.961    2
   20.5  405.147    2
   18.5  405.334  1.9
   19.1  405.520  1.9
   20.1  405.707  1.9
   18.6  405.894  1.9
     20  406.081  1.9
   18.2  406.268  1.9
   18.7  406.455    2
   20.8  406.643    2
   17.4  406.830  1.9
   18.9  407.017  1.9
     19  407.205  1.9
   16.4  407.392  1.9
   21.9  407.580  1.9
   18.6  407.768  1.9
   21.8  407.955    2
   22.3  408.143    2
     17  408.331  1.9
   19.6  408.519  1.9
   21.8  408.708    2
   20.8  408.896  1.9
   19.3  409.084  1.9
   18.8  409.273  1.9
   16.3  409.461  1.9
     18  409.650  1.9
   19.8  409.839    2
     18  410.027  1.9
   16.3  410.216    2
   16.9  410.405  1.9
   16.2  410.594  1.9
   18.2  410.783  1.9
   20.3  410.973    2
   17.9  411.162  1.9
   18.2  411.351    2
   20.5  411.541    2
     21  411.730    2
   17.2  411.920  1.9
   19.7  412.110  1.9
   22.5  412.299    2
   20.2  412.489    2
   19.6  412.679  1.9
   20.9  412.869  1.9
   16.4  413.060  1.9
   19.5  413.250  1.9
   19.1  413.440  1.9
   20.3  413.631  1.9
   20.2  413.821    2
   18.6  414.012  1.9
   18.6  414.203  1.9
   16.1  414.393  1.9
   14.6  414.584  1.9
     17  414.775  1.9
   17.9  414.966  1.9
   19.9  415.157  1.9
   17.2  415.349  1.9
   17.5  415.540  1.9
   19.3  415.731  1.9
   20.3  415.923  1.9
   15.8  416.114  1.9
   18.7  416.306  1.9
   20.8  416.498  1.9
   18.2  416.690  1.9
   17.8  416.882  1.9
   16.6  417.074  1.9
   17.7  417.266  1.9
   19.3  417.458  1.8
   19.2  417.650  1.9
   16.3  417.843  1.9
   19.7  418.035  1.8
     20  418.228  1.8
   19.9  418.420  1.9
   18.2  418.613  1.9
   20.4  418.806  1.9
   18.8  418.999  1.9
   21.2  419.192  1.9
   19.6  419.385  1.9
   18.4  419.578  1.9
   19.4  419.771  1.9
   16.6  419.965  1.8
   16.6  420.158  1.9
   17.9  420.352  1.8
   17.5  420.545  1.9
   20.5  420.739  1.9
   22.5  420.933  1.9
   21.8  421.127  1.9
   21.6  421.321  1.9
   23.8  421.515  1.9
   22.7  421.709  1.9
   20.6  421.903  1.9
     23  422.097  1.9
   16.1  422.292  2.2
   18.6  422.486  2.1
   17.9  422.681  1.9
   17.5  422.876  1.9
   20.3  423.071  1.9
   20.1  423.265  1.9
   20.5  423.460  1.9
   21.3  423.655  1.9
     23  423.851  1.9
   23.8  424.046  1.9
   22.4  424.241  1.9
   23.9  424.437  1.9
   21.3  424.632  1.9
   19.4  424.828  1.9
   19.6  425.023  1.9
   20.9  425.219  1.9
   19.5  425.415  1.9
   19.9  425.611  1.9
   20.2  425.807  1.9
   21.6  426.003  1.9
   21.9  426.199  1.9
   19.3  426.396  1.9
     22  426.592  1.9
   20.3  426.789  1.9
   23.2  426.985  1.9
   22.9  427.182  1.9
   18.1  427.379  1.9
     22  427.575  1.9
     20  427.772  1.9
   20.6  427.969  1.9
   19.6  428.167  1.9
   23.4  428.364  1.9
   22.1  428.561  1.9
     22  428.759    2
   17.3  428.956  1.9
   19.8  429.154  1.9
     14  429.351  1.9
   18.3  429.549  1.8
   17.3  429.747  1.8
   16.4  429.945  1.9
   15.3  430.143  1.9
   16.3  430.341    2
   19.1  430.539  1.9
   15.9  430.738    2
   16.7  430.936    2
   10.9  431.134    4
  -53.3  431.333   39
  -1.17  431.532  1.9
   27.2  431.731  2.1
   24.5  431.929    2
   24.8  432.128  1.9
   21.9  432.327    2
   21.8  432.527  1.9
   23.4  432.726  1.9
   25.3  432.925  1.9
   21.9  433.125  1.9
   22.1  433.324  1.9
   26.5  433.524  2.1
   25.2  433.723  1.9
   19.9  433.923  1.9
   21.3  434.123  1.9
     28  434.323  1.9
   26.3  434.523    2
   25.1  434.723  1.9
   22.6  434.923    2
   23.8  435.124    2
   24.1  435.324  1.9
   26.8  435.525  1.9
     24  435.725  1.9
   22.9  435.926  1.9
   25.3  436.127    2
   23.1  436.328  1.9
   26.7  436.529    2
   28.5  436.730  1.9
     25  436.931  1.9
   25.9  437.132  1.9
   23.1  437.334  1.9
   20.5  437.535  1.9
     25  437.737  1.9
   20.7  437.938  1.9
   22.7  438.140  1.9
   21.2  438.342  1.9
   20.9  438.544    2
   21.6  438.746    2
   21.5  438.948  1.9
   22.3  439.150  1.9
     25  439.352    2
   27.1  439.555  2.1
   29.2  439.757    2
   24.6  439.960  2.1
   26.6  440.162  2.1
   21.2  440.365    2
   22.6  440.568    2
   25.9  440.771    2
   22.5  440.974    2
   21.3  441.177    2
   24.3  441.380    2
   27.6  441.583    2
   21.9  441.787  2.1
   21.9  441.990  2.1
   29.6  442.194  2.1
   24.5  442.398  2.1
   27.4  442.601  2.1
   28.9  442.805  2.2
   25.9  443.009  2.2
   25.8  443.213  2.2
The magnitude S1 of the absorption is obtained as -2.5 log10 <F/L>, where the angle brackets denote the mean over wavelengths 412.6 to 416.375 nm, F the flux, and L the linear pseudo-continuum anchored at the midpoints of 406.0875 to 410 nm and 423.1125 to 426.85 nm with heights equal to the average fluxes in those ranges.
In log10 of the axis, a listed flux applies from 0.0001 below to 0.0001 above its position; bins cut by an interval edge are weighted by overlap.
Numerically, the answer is 0.09 mag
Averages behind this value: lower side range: 19.3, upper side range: 21.1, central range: 18.4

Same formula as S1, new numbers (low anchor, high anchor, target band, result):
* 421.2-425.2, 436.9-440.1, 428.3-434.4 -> 0.26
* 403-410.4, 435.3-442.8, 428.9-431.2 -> 0.35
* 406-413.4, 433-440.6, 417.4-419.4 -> 0.07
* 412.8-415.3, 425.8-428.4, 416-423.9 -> 0.01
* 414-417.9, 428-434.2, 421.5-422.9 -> -0.13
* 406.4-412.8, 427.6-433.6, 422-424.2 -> -0.14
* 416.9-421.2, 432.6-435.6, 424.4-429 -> 0.04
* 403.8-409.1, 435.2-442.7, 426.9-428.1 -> 0.07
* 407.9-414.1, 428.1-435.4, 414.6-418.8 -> 0.03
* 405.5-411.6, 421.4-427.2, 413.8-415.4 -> 0.12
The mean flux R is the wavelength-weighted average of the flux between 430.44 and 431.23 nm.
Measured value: 15.7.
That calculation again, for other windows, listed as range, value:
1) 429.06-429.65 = 17.4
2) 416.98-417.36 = 17.2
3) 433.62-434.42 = 23.6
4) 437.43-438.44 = 22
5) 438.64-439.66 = 23.5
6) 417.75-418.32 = 18.7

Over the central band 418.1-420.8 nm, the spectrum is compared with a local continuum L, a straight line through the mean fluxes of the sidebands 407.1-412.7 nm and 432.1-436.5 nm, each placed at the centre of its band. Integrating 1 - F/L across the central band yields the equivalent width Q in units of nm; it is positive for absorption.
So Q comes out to 0.27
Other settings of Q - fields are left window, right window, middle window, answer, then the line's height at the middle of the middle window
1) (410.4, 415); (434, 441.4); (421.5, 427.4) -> 0.11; 21.2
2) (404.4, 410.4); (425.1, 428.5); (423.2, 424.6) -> -0.10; 20.6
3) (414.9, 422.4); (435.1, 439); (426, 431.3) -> 0.84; 21.6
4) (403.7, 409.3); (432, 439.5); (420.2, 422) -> 0.06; 21.6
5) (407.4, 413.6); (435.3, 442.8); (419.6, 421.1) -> 0.15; 20.9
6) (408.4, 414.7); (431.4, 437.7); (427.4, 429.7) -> 0.22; 22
